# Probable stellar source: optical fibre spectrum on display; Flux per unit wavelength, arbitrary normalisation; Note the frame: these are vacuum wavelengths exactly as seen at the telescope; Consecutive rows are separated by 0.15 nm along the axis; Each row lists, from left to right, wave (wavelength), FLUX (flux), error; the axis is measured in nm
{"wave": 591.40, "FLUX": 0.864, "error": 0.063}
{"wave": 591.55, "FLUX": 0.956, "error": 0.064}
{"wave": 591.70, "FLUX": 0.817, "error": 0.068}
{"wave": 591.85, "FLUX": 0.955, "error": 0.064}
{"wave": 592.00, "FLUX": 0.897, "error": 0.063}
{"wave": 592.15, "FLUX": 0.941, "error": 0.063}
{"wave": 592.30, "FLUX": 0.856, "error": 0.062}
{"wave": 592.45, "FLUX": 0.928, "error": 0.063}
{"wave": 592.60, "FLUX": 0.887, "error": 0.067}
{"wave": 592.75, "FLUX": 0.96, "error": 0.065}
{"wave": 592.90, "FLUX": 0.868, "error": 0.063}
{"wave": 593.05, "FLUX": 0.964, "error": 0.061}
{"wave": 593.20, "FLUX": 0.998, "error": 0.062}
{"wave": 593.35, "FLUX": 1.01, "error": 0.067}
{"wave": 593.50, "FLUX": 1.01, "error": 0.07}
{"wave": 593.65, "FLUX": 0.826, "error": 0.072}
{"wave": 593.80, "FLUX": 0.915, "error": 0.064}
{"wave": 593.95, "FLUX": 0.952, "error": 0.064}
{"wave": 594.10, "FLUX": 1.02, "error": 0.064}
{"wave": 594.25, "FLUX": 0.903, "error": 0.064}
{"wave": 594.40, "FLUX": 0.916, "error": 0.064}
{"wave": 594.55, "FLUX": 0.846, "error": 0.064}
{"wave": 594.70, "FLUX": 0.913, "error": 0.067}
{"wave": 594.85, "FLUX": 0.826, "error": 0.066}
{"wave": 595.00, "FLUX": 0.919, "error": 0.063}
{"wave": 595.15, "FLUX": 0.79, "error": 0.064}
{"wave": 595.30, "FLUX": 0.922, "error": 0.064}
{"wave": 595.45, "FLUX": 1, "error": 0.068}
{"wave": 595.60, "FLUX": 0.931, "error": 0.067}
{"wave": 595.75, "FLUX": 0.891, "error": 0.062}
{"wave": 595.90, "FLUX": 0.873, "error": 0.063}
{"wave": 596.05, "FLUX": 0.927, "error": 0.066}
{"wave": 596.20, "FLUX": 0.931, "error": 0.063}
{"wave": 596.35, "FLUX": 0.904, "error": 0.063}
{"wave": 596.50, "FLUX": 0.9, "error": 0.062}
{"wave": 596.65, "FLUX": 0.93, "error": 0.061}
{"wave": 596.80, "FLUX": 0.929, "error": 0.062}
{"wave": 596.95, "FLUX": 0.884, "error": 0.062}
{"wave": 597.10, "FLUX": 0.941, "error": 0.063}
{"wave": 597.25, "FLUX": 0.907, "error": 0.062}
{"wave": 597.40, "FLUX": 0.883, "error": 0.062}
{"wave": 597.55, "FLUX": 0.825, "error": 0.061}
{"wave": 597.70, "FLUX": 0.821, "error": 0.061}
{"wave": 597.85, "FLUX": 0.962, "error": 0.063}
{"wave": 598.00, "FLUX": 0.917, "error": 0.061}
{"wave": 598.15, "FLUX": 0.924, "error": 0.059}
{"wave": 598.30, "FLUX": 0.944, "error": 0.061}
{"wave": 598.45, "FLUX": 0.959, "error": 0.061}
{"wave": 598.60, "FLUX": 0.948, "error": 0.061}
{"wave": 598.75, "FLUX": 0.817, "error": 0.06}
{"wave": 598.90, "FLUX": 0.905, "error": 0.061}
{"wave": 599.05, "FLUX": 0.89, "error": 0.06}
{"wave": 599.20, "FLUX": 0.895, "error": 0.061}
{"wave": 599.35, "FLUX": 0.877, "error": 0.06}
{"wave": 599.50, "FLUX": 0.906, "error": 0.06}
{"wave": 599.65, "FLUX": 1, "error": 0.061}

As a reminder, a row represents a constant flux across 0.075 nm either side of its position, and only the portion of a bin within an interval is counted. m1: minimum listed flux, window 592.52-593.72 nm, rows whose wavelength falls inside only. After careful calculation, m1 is 0.826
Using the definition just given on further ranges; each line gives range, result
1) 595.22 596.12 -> 0.873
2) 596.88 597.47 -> 0.883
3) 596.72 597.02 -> 0.884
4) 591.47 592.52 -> 0.817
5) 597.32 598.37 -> 0.821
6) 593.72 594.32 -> 0.903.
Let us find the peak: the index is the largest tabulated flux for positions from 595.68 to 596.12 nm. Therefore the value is 0.927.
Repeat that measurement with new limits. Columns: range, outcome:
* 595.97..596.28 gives 0.931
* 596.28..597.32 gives 0.941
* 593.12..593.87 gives 1.01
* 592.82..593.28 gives 0.998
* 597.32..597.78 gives 0.883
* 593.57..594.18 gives 1.02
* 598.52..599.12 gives 0.948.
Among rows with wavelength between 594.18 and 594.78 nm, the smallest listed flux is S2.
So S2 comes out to 0.846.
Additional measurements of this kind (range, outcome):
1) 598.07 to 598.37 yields 0.924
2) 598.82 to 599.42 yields 0.877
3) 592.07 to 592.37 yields 0.856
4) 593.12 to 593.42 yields 0.998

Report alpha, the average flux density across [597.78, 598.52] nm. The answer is 0.941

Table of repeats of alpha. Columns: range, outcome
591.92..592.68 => 0.903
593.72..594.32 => 0.947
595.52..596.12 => 0.906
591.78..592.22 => 0.931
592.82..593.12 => 0.916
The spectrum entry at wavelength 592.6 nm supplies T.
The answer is 0.887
